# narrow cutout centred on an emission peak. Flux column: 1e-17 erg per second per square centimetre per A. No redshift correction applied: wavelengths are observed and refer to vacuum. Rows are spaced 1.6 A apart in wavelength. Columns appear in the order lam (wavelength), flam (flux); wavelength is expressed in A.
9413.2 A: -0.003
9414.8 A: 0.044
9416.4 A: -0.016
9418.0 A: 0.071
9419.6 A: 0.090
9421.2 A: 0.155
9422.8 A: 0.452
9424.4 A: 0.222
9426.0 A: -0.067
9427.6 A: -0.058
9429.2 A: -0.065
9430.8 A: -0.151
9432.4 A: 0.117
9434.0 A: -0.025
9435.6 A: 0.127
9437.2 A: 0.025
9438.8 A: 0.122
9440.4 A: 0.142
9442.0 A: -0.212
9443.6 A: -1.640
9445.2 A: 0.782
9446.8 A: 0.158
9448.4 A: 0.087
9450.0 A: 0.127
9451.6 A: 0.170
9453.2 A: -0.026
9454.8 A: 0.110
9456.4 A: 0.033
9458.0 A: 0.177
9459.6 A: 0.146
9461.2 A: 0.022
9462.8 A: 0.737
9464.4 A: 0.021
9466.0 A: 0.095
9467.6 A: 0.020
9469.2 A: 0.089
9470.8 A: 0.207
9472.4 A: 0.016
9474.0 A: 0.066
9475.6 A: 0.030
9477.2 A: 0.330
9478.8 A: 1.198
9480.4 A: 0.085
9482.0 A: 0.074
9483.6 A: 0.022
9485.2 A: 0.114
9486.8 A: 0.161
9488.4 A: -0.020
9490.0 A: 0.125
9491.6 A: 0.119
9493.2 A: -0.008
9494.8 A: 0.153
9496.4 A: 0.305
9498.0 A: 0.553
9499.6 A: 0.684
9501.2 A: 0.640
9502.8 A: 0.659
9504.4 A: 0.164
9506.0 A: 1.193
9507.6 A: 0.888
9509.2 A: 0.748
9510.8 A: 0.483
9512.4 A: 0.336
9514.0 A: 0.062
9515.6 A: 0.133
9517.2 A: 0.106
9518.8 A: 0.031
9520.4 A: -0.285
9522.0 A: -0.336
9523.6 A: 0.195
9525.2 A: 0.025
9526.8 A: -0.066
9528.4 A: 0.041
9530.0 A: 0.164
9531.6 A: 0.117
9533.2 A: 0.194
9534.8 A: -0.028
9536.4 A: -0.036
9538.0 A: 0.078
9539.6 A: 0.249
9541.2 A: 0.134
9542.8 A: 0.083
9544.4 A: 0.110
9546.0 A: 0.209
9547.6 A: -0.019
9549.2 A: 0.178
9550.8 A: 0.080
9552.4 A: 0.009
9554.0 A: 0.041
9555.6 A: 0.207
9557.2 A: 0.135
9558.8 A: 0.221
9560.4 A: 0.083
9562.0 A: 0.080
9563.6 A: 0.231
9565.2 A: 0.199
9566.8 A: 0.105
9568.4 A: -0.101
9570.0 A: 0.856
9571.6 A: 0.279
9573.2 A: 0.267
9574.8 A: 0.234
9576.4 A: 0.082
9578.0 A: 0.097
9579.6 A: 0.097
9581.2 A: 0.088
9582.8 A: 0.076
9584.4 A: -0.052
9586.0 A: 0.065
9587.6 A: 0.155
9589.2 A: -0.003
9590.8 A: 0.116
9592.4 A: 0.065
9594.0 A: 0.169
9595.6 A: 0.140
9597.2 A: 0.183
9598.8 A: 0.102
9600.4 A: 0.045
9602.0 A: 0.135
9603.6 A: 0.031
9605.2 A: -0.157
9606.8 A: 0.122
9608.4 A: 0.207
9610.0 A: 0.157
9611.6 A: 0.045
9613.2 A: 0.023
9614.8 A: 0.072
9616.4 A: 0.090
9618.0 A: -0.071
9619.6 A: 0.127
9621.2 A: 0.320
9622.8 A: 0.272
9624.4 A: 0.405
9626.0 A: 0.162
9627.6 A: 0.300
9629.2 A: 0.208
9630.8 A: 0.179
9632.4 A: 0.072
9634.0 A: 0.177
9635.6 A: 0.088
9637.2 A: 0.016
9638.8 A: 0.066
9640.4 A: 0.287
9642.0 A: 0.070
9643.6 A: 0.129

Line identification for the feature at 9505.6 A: [O II] 3727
